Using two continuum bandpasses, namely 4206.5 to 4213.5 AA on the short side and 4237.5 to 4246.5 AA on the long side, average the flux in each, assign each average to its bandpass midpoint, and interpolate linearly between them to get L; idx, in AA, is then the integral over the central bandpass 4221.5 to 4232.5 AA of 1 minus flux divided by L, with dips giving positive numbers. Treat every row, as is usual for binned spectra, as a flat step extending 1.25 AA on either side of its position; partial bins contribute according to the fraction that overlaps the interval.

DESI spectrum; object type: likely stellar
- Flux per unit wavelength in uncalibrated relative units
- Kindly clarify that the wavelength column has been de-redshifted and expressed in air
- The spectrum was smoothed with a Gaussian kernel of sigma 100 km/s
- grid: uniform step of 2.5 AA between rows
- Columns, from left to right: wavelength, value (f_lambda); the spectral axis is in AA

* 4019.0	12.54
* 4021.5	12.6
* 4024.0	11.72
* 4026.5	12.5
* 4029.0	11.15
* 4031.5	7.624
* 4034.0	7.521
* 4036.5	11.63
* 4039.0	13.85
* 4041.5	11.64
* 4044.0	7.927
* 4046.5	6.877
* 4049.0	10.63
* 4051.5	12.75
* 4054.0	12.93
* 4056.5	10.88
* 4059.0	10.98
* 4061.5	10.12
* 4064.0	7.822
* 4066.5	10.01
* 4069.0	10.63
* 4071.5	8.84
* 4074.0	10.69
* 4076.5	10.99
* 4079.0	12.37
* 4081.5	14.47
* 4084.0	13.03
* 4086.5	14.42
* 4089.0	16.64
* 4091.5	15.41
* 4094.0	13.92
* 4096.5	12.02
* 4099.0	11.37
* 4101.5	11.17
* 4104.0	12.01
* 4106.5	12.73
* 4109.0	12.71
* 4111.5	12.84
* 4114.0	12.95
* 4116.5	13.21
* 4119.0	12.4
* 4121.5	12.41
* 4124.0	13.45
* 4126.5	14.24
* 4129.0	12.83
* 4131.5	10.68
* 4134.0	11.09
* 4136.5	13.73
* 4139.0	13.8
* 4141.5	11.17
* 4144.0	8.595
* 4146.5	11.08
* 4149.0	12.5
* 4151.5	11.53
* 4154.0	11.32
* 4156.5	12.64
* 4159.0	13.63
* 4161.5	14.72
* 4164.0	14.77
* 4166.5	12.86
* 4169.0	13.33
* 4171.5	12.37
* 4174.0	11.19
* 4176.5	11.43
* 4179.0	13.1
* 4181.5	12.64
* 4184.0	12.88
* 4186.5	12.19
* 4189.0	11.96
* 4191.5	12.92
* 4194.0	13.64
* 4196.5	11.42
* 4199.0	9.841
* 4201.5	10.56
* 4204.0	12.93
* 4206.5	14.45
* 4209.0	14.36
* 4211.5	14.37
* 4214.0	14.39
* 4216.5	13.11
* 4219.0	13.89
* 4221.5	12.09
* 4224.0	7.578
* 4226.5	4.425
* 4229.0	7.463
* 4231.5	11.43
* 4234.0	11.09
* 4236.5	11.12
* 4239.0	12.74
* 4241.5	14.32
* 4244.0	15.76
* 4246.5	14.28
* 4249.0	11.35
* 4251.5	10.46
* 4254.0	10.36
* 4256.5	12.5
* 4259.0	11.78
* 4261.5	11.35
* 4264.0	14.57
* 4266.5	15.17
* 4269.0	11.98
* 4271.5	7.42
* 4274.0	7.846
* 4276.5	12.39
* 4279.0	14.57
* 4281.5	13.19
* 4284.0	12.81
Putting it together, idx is 4.7 AA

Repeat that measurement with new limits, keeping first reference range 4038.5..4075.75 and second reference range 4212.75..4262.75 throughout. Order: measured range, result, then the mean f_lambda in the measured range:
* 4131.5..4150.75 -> -1.2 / 11.6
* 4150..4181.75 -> -4.7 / 12.7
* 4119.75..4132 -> -2.3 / 12.8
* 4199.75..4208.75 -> -1.1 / 12.7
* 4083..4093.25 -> -4.2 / 14.9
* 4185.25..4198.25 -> -1.2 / 12.3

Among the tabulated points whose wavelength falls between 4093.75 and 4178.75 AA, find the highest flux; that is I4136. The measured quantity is 14.77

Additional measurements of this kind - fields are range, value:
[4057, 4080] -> 12.37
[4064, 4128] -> 16.64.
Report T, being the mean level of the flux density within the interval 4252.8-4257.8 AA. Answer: 11.4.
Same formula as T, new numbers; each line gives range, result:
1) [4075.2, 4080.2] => 11.7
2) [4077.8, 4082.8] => 13.4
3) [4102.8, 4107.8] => 12.4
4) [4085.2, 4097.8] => 14.5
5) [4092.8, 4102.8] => 12.1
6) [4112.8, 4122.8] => 12.7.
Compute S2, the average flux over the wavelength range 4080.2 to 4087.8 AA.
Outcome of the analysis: 14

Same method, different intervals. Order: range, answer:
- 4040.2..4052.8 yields 9.99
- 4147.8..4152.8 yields 12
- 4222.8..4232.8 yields 7.74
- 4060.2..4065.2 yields 9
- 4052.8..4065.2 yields 10.5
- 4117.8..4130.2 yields 13.1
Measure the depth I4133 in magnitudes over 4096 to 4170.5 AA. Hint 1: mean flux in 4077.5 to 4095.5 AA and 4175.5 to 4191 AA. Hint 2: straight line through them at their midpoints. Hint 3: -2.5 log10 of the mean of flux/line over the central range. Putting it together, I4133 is 0.074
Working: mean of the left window 14.2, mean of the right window 12.4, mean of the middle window 12.5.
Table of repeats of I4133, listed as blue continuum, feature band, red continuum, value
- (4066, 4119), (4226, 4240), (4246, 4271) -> 0.22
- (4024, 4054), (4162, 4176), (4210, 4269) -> -0.13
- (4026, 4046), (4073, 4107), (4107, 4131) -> -0.09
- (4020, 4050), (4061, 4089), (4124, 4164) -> -0.03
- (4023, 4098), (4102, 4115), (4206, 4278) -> -0.09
